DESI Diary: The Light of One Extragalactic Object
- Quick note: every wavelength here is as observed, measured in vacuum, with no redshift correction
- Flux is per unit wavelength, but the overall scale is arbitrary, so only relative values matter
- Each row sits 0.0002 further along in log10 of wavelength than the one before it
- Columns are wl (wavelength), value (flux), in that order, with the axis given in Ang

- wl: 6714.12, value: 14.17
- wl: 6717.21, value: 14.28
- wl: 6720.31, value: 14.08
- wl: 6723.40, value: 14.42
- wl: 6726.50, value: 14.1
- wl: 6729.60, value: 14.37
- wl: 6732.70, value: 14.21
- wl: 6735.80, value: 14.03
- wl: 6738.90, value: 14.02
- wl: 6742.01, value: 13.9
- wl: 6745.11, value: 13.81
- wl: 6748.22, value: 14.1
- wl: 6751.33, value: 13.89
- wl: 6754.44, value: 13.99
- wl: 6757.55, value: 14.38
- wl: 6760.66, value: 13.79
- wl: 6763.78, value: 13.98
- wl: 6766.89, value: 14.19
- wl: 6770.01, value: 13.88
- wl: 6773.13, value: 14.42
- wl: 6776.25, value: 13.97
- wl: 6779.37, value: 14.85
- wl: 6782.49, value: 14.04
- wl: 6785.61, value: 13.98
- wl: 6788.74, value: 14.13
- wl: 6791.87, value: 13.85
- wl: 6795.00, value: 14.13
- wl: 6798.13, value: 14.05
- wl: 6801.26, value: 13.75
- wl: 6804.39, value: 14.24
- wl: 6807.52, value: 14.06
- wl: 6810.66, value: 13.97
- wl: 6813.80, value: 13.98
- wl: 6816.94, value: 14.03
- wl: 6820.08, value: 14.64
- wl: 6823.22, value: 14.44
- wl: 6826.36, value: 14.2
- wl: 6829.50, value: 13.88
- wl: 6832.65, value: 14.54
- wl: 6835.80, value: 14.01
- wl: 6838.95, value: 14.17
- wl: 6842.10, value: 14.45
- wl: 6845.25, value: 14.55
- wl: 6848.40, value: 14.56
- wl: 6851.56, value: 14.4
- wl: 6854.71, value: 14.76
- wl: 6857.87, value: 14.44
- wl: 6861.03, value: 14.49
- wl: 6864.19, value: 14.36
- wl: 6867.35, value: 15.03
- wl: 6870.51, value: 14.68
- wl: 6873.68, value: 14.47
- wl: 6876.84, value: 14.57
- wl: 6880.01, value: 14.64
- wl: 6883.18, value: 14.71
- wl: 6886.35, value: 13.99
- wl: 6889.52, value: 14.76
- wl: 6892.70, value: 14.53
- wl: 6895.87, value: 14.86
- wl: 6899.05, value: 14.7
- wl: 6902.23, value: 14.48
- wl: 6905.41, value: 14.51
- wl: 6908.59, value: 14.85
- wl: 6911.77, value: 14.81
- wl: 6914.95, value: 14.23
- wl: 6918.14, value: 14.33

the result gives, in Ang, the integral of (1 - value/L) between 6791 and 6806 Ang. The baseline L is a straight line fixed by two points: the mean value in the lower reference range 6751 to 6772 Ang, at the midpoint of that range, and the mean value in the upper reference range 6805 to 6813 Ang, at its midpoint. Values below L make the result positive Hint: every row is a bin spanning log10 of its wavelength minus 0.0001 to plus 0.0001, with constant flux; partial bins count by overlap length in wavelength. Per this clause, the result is 0.0 Ang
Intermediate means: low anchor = 14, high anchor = 14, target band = 14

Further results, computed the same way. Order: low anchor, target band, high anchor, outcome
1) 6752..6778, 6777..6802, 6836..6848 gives 0.11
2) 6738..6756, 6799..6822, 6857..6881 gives 0.29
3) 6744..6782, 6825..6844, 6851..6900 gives 0.26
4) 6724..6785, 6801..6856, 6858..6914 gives 0.46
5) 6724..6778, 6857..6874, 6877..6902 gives -0.11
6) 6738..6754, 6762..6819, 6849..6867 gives 0.35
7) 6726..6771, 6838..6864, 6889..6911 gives -0.02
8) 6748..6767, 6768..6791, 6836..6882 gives -0.05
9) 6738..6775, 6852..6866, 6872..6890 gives -0.09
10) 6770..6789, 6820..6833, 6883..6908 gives 0.06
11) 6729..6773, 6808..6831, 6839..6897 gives 0.30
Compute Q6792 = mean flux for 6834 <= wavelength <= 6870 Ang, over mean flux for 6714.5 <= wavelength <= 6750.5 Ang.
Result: 1.03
